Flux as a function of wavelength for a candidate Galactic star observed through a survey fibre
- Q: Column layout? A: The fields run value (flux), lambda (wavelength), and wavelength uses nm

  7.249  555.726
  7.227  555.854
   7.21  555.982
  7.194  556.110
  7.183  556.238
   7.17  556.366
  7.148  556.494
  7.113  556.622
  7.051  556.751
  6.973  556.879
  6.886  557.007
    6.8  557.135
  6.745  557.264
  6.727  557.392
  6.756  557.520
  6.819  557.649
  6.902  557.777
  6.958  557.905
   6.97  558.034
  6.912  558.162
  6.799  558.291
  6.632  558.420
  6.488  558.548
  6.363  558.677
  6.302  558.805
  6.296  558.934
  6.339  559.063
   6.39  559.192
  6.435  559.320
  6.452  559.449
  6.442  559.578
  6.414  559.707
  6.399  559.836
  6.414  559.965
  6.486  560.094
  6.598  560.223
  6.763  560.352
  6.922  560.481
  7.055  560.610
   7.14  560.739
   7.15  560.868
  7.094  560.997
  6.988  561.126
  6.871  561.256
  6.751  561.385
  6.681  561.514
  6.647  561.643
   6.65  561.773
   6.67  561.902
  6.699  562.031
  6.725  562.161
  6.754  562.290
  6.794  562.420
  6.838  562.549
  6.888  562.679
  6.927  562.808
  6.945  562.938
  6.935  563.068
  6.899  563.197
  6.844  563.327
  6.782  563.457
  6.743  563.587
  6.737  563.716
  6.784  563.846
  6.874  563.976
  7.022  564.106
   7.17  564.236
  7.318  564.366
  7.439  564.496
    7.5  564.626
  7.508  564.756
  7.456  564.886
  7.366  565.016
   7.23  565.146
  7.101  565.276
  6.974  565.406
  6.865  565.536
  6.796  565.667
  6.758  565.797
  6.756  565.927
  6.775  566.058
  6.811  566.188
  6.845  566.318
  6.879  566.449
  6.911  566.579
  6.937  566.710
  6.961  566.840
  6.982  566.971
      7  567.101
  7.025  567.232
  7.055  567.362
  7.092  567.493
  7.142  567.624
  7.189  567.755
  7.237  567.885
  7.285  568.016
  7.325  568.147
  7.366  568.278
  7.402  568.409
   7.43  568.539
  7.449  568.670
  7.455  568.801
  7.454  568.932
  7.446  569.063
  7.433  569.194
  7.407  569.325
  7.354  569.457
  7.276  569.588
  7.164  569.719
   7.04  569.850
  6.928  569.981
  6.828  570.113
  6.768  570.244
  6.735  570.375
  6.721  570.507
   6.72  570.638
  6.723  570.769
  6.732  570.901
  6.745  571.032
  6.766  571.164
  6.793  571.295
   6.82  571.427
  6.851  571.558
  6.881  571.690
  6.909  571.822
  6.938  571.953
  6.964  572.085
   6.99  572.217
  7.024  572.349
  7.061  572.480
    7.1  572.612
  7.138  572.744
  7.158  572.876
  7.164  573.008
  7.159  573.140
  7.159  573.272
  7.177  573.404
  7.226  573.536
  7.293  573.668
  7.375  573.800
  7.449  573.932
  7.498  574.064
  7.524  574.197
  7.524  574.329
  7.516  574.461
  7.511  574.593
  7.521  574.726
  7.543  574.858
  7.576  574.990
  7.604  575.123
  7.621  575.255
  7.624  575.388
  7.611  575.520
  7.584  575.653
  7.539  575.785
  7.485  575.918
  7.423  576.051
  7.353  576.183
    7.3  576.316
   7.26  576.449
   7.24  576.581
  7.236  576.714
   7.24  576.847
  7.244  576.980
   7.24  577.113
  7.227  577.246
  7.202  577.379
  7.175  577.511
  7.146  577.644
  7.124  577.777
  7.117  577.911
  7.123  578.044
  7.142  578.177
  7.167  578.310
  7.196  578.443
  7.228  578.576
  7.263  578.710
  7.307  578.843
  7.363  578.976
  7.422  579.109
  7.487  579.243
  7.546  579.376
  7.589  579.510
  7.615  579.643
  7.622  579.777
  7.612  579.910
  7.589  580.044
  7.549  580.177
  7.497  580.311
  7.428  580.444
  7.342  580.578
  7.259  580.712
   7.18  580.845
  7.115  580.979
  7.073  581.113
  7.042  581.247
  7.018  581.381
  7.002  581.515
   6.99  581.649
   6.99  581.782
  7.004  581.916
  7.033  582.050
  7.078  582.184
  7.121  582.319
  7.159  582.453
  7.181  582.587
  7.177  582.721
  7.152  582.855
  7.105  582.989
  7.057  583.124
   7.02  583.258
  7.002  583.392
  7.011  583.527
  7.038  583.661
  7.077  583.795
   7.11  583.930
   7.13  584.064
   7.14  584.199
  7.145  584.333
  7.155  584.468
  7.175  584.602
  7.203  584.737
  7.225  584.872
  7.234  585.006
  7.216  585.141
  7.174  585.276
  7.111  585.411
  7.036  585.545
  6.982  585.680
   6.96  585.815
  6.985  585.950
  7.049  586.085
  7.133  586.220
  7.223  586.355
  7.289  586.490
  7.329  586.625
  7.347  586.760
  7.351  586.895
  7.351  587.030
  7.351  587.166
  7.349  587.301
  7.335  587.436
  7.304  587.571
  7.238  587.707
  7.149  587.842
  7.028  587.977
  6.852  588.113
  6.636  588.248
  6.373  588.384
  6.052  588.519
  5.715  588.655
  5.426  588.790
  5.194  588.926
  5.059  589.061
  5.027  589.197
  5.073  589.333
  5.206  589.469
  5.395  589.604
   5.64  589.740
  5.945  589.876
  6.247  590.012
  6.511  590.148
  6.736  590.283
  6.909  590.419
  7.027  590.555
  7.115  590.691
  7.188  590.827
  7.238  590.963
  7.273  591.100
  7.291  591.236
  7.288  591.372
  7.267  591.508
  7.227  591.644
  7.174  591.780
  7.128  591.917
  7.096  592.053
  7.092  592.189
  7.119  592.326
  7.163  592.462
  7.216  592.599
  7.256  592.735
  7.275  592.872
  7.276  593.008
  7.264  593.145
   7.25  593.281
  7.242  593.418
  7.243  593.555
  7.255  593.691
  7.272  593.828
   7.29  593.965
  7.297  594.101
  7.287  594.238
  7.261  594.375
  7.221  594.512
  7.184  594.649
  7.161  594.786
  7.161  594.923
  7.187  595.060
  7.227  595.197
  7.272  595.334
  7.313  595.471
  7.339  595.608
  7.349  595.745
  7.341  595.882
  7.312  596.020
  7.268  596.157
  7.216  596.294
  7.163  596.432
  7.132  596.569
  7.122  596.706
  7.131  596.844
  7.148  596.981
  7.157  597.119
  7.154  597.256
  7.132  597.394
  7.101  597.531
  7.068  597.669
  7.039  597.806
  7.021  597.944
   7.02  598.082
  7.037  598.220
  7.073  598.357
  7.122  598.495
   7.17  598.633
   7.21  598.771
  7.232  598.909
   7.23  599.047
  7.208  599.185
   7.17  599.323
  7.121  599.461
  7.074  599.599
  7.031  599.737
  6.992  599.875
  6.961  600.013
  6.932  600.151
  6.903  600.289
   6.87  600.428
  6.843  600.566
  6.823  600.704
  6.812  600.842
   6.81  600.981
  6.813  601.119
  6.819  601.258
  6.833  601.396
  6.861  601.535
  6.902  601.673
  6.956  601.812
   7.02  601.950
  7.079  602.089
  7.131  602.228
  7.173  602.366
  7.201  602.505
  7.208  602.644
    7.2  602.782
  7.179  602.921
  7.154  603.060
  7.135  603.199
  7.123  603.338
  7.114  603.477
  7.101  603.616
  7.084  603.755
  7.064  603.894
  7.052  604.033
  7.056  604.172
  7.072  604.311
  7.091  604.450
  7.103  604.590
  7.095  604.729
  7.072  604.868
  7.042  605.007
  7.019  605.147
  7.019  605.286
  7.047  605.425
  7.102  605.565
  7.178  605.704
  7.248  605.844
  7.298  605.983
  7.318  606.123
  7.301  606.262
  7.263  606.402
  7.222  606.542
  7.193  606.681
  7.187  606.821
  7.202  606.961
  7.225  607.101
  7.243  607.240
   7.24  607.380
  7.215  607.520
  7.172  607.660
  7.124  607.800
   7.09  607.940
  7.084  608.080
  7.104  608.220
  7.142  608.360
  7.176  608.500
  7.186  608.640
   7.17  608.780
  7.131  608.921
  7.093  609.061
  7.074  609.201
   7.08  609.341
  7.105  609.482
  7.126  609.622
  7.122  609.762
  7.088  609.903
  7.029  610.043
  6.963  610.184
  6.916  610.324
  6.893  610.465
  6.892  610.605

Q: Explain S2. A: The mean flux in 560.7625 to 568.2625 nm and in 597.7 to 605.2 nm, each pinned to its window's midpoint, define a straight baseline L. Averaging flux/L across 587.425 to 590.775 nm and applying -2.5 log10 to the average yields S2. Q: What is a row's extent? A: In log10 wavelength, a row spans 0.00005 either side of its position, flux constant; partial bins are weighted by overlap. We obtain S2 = 0.13 mag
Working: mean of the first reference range 6.98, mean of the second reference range 7.05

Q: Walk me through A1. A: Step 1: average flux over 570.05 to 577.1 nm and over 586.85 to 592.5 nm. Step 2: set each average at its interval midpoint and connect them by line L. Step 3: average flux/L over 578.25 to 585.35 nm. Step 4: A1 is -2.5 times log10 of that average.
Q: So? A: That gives -0.05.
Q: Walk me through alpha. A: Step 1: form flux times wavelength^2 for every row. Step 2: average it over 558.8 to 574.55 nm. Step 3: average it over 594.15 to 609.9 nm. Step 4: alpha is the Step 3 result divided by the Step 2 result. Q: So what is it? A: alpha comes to 1.15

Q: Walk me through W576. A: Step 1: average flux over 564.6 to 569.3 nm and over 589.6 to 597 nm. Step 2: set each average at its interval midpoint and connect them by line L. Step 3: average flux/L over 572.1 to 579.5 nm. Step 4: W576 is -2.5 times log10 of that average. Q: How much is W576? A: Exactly -0.028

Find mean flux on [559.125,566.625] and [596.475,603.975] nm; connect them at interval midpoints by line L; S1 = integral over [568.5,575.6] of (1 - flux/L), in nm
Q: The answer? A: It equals -0.28 nm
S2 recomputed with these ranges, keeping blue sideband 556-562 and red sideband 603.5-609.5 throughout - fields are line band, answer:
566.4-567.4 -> -0.02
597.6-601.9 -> 0.01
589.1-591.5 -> 0.10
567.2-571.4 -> -0.04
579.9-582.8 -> -0.04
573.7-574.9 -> -0.09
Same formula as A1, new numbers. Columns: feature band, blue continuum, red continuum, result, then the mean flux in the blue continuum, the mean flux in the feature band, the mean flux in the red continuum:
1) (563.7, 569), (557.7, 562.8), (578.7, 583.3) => -0.04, 6.7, 7.12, 7.26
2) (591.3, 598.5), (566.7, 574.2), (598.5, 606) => -0.02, 7.1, 7.2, 7.06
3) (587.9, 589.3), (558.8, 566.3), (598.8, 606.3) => 0.18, 6.84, 5.92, 7.06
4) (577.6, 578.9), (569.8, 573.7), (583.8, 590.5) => -0.05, 6.95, 7.18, 6.71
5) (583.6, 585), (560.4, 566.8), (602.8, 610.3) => -0.02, 6.94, 7.15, 7.13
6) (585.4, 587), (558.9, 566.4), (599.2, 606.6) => -0.03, 6.85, 7.16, 7.06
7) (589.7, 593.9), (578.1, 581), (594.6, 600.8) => 0.02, 7.39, 7.05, 7.13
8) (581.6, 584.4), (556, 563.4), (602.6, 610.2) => -0.02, 6.78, 7.08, 7.14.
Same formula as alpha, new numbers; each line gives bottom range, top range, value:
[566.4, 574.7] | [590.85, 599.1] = 1.10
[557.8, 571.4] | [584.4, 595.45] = 1.09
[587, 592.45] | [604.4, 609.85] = 1.15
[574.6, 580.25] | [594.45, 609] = 1.05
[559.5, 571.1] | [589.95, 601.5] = 1.13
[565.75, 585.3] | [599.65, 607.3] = 1.08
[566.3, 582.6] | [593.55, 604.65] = 1.07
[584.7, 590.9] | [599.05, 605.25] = 1.11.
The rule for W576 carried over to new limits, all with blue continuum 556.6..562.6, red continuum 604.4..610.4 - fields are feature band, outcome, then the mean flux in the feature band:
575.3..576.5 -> -0.09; 7.47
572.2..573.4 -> -0.04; 7.11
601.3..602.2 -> 0.02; 6.95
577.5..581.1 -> -0.07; 7.34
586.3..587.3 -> -0.06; 7.32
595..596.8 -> -0.03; 7.25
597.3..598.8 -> 0.00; 7.09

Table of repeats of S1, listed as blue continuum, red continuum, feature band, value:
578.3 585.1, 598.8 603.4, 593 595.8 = -0.06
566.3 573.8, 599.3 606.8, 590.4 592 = -0.03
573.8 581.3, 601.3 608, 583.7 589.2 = 0.29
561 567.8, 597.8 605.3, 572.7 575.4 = -0.16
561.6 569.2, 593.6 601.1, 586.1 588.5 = -0.01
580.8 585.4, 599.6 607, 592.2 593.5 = -0.03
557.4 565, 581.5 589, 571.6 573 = -0.02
